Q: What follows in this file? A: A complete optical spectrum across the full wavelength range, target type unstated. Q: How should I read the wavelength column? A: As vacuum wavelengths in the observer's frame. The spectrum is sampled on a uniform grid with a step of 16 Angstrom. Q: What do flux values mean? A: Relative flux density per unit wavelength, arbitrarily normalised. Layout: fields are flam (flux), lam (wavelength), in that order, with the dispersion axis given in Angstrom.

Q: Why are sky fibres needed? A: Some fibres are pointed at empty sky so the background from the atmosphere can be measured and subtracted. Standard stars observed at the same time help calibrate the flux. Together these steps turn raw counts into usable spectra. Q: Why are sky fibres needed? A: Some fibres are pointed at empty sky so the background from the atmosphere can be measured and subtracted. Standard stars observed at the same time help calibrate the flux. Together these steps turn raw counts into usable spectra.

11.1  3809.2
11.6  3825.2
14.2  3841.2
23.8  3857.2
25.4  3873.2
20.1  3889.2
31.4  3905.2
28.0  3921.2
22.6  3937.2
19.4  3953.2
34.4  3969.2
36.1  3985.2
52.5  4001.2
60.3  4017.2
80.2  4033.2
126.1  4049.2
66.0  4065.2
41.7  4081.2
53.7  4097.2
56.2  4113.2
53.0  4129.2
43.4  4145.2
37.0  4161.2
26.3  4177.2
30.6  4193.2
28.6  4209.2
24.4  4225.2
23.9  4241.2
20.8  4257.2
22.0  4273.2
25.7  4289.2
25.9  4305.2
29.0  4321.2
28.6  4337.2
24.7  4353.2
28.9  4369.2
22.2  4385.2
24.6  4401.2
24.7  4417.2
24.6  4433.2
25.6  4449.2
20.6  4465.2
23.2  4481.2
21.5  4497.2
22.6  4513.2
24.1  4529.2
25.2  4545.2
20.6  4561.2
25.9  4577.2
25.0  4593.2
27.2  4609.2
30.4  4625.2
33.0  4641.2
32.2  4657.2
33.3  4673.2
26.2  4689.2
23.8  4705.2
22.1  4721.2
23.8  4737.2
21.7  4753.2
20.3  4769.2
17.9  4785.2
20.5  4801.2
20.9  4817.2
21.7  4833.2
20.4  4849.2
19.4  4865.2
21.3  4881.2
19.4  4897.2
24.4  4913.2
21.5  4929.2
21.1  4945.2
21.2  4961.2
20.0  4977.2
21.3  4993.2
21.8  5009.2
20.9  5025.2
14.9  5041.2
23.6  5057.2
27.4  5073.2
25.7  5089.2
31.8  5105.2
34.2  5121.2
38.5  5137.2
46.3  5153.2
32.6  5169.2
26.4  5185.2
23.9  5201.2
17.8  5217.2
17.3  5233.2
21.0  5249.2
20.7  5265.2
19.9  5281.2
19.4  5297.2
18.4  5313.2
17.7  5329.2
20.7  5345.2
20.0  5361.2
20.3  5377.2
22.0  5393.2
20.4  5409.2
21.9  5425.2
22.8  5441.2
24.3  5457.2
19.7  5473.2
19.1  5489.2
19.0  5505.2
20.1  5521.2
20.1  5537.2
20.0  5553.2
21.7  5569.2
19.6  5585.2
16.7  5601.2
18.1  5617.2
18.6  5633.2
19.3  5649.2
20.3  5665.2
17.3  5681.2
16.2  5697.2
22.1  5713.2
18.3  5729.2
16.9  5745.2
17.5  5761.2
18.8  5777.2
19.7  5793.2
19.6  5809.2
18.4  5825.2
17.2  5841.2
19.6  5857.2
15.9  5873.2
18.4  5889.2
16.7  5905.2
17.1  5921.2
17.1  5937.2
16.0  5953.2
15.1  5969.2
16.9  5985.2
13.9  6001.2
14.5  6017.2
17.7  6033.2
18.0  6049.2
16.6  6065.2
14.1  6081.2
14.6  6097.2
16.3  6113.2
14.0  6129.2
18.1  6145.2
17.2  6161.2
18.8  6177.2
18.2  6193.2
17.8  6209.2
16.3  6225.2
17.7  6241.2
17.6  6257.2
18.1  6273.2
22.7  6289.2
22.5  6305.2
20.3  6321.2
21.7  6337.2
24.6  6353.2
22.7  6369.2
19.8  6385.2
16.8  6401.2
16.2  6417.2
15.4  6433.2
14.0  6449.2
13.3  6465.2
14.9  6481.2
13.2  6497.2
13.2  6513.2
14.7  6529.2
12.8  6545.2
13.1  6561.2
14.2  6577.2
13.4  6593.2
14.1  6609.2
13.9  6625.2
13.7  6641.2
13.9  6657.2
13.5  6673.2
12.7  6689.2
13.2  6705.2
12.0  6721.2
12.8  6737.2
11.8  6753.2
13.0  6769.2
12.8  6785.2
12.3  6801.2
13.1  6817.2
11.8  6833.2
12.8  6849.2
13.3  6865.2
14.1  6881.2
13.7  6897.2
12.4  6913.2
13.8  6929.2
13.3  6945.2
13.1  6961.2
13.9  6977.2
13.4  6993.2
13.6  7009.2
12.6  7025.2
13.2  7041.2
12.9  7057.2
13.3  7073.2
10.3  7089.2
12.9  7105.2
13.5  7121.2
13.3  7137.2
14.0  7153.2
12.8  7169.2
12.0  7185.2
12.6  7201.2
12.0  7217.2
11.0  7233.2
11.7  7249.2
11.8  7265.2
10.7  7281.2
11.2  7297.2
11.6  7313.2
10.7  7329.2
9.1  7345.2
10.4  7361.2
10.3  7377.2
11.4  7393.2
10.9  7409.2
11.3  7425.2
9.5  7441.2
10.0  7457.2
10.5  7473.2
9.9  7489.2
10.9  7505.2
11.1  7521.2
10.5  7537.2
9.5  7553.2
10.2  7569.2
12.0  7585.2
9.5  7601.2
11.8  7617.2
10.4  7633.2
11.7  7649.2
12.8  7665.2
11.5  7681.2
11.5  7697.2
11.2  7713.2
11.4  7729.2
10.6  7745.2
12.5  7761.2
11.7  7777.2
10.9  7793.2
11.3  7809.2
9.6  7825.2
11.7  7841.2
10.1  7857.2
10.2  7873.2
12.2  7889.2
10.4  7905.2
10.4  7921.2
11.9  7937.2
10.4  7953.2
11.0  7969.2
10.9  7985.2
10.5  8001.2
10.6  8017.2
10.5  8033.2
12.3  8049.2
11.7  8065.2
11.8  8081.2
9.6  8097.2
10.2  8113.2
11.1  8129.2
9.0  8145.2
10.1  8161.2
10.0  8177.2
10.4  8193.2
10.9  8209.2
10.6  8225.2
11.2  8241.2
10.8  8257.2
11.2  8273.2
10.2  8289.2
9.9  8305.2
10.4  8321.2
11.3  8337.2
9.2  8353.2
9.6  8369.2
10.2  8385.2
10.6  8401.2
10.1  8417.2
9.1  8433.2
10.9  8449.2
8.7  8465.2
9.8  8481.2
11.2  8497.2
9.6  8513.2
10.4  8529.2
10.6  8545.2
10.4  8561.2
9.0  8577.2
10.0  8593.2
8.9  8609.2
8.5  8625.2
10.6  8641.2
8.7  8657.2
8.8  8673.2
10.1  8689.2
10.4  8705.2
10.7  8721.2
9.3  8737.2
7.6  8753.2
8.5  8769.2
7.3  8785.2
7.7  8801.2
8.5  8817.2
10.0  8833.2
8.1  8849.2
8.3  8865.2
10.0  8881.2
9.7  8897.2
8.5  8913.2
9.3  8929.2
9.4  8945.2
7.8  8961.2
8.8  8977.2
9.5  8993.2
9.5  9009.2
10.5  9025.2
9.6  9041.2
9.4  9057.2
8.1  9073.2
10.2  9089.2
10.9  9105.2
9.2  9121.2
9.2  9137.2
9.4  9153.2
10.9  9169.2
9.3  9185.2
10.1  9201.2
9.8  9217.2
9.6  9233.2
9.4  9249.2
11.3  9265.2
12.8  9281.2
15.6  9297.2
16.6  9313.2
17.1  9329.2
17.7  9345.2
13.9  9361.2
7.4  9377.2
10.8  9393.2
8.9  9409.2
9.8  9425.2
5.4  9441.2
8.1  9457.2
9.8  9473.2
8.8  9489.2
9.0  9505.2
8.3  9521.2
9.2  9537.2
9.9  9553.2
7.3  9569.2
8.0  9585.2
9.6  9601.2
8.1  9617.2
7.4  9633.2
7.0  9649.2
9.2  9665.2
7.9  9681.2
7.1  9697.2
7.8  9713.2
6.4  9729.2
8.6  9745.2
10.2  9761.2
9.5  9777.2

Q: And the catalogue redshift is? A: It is 2.32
